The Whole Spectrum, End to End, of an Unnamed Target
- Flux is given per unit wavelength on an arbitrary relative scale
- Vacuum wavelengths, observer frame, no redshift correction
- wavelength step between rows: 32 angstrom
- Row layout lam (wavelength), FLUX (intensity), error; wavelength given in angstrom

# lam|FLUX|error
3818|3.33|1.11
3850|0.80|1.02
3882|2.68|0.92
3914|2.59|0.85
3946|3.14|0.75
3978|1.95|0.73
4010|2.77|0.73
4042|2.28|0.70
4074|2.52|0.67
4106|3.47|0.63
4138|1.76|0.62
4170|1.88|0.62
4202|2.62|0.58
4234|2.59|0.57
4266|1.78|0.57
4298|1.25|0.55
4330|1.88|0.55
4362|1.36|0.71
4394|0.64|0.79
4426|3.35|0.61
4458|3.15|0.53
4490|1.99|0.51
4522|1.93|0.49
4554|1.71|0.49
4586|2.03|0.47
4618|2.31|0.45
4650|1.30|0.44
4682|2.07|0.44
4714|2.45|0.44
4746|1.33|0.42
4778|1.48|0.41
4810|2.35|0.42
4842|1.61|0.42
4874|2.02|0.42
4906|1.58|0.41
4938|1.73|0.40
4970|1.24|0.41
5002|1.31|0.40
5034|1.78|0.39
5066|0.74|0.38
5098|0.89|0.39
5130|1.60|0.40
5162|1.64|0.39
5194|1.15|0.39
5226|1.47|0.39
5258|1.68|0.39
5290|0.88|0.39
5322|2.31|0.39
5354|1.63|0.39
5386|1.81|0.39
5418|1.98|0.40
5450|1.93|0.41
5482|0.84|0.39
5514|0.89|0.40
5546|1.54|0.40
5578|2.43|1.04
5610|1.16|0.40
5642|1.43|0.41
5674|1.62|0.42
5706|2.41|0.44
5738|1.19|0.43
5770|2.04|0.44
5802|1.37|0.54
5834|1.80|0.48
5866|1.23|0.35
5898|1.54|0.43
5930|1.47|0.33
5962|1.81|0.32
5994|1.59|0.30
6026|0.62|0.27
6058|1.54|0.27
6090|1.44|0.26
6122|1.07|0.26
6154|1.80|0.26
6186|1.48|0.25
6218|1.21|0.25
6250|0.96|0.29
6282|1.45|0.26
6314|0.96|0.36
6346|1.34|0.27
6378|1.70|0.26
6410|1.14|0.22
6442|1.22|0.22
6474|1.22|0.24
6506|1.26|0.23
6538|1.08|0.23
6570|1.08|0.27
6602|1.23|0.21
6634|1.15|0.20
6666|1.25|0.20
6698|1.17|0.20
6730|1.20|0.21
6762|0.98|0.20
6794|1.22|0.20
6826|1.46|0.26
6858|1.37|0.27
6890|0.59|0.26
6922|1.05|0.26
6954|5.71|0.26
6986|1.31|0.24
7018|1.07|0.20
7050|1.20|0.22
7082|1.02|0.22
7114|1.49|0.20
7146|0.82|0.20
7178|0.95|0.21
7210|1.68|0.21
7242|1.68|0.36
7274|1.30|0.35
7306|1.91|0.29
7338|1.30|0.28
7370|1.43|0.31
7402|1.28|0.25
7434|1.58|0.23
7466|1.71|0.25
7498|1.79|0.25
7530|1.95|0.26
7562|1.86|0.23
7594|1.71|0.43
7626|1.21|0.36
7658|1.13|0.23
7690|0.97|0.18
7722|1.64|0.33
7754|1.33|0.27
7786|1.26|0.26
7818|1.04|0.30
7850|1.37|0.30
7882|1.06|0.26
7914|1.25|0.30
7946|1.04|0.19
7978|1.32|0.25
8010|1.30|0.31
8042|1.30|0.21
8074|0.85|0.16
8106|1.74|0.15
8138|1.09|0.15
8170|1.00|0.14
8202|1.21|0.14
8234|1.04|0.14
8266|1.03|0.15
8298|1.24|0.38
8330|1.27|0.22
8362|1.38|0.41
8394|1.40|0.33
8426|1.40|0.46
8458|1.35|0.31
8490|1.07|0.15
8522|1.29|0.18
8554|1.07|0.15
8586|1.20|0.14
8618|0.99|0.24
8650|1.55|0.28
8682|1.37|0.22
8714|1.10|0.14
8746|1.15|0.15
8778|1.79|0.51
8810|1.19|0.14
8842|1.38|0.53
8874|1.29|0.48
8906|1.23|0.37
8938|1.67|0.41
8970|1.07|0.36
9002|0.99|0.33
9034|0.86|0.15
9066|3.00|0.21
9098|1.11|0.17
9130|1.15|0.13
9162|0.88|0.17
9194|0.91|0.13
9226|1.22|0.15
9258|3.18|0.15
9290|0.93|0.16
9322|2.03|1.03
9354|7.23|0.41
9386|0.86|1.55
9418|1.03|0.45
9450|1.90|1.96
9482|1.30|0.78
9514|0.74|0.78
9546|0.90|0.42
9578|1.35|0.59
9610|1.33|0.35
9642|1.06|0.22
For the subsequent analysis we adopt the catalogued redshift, 0.866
